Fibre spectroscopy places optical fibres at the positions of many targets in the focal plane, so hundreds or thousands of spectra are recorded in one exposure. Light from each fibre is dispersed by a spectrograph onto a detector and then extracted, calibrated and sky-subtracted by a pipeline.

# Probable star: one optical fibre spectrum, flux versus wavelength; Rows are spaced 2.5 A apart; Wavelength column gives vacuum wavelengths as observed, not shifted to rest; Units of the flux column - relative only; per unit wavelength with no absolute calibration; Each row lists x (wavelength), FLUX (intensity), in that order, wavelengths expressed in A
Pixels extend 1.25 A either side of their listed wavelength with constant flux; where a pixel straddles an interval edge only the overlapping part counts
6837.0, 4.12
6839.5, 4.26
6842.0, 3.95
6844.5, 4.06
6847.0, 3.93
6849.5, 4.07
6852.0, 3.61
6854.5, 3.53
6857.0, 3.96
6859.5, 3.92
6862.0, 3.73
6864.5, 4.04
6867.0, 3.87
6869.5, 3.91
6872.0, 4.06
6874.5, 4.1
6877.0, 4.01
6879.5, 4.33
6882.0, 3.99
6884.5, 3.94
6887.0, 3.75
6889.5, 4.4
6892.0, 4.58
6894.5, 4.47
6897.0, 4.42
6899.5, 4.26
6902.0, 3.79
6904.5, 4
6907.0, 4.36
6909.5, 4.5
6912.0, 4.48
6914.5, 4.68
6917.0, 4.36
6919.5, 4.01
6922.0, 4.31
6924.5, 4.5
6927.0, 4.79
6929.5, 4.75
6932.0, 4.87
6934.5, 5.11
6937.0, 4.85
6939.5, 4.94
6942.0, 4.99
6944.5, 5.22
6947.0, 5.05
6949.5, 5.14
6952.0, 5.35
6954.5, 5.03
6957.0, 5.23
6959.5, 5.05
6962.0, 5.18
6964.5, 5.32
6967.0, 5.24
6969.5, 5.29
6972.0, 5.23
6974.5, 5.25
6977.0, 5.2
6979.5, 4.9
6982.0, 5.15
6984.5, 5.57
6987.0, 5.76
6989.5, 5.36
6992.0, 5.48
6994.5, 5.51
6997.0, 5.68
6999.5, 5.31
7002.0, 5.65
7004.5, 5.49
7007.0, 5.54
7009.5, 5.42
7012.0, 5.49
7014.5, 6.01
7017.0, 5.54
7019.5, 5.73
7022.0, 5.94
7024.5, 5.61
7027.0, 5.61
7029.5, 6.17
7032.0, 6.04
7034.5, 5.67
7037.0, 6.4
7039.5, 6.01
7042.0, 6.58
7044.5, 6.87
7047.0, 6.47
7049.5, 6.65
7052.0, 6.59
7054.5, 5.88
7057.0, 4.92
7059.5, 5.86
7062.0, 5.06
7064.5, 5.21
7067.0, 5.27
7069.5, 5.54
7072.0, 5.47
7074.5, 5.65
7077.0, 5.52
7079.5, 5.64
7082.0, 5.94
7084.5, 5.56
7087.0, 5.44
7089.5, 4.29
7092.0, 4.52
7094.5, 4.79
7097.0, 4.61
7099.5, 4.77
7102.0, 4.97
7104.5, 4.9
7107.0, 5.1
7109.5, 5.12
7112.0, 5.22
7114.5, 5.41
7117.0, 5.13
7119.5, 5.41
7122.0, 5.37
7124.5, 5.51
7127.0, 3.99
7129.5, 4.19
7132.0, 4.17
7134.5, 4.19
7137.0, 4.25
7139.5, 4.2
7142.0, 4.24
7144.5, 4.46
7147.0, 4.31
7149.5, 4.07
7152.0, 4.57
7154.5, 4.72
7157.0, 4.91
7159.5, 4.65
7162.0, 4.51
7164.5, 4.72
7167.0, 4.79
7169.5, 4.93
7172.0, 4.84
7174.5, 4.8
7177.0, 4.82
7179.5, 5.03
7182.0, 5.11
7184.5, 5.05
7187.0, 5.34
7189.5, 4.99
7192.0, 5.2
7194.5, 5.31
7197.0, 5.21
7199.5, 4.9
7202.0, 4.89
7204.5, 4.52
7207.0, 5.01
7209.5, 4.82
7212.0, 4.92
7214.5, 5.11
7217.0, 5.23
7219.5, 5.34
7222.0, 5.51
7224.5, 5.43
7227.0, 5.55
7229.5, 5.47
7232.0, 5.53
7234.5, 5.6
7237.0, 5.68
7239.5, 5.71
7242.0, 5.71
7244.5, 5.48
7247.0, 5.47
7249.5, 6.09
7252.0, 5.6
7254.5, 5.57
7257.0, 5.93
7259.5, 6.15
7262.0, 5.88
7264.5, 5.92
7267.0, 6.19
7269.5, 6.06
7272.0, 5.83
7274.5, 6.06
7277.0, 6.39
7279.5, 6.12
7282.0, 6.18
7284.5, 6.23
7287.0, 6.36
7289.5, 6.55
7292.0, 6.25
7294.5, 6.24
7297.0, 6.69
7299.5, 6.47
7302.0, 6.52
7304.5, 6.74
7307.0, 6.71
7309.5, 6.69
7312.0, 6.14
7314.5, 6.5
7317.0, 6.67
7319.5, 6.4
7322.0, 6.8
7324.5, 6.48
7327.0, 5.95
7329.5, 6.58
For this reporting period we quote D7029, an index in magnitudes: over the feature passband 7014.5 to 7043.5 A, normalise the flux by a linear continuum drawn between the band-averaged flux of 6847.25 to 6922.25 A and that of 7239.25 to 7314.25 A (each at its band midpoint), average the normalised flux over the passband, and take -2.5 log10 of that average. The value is -0.22 mag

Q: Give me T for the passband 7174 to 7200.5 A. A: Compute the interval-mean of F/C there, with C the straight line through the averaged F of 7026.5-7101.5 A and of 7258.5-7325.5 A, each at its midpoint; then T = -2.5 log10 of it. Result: 0.184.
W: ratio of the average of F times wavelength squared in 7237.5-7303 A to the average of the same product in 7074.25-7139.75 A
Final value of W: 1.28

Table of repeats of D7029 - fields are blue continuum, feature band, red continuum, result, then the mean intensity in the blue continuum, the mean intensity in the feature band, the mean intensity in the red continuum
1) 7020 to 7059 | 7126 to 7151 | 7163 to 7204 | 0.255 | 6.08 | 4.21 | 4.98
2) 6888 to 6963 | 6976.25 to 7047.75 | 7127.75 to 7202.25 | -0.217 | 4.68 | 5.73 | 4.71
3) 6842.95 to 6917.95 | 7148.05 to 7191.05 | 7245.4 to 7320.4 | 0.168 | 4.1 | 4.82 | 6.22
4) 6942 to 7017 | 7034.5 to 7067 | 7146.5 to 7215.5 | -0.160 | 5.35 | 6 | 4.86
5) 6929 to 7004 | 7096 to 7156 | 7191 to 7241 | 0.117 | 5.23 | 4.7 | 5.25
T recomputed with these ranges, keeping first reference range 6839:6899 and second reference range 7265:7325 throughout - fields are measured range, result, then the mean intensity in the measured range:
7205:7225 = 0.16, 5.14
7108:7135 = 0.11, 4.9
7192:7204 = 0.16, 5.06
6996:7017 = -0.16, 5.57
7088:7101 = 0.14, 4.62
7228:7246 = 0.09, 5.59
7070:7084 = -0.09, 5.63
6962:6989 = -0.15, 5.29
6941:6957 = -0.15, 5.14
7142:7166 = 0.23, 4.53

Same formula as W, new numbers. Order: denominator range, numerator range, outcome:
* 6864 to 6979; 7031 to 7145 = 1.20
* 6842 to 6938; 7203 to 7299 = 1.51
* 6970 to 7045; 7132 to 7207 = 0.88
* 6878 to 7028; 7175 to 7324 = 1.26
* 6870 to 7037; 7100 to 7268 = 1.09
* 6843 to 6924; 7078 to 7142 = 1.27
